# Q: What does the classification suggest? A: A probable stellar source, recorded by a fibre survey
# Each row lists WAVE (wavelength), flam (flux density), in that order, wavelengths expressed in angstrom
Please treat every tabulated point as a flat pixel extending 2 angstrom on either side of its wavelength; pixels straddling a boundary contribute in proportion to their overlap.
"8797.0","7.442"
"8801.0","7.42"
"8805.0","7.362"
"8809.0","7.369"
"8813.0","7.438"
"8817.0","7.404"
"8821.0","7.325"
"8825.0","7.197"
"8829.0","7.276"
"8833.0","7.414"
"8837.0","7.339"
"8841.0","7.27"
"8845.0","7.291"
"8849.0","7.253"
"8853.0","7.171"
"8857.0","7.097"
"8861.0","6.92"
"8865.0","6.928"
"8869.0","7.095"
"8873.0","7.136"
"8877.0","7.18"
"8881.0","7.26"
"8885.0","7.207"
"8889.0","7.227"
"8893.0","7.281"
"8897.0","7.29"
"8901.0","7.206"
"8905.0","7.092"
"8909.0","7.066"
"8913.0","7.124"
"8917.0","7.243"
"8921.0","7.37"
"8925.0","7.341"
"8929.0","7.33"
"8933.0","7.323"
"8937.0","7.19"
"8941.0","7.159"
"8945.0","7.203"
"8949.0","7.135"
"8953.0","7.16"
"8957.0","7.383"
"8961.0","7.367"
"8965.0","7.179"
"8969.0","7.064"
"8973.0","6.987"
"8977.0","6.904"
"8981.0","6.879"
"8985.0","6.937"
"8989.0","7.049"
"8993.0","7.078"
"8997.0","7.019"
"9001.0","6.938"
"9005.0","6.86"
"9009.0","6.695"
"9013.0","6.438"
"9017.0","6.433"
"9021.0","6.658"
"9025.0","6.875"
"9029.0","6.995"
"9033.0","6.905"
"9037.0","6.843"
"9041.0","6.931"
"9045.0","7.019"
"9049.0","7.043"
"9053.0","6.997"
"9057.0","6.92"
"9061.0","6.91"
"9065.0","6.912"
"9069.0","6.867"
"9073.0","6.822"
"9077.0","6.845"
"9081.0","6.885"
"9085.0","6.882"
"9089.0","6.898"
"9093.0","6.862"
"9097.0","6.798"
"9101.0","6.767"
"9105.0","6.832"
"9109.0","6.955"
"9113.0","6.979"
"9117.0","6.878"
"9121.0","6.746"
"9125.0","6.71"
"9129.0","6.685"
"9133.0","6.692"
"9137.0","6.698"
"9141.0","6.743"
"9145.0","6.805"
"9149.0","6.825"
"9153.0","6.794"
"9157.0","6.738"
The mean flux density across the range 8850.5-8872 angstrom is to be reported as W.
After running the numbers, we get 7.05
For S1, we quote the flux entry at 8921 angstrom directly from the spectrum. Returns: 7.37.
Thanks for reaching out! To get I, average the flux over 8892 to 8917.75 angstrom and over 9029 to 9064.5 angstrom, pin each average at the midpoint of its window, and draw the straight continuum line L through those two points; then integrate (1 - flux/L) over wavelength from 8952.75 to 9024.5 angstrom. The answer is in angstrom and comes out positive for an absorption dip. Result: 1.1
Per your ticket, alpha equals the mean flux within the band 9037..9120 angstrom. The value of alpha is 6.9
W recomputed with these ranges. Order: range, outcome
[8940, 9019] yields 6.99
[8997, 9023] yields 6.7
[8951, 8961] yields 7.29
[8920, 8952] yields 7.25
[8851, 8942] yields 7.18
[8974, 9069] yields 6.88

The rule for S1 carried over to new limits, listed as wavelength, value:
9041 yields 6.931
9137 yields 6.698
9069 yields 6.867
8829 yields 7.276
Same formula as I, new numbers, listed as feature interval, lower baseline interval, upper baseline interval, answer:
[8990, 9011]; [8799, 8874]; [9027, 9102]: 0.2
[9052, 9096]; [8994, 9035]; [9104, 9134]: -0.5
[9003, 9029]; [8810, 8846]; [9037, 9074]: 1.2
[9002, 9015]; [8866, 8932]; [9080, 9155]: 0.6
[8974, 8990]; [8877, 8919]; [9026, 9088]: 0.3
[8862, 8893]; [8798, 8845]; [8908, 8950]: 0.6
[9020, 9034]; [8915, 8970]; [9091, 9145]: 0.3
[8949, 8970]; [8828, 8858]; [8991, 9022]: -1.0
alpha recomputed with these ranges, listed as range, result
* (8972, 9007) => 6.96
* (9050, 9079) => 6.9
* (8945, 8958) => 7.21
